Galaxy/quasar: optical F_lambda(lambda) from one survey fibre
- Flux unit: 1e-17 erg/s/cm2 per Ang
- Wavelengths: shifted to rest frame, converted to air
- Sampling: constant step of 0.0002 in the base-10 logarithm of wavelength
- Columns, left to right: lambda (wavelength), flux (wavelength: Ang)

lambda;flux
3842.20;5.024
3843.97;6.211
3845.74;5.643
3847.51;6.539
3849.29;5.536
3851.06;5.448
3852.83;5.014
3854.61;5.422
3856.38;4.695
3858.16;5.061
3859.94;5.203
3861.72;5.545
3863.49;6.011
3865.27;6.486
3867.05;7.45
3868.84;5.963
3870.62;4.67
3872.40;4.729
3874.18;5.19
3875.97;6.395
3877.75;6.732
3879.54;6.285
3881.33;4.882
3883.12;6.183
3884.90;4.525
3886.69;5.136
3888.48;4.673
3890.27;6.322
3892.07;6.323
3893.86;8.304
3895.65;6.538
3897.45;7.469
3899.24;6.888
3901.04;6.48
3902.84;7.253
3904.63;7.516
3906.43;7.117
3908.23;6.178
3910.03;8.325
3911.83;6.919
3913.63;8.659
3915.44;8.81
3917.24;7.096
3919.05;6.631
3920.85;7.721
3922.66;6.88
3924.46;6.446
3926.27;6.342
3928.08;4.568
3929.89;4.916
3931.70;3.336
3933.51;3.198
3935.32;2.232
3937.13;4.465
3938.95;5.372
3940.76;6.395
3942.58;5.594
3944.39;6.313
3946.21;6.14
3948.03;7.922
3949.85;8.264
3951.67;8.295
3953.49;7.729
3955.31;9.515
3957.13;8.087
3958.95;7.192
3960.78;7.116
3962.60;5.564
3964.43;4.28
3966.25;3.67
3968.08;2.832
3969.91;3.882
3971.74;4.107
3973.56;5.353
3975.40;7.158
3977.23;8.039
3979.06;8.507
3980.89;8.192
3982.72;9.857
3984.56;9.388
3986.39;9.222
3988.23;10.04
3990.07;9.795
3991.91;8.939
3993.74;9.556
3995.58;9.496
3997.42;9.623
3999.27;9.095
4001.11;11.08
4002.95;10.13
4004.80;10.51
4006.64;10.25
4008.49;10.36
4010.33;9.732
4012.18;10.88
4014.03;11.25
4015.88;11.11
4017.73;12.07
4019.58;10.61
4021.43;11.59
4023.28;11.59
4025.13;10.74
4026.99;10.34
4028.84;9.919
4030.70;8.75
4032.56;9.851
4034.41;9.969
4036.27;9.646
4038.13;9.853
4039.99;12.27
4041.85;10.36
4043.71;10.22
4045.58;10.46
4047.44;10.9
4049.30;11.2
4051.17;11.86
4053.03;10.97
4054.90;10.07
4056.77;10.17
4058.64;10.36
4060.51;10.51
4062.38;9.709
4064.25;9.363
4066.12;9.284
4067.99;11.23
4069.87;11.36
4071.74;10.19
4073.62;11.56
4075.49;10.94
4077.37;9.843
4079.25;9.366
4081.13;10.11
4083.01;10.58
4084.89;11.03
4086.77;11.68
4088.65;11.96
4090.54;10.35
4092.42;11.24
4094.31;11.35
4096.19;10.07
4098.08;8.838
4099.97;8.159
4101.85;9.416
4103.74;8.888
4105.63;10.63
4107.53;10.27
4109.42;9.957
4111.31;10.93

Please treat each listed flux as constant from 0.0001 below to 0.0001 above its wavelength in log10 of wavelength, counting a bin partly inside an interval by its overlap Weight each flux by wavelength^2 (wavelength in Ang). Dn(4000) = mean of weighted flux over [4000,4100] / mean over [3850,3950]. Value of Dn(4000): 1.87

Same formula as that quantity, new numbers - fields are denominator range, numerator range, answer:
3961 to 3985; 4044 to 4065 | 1.77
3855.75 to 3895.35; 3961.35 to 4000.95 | 1.38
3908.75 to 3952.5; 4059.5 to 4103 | 1.78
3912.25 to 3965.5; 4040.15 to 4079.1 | 1.75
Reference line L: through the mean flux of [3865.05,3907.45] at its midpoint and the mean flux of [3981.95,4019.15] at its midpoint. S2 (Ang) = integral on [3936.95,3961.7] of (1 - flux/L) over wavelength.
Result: 3.8 Ang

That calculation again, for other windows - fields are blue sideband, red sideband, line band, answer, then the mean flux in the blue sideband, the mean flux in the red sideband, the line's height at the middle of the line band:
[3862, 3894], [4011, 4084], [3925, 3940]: 6.1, 5.84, 10.5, 7.35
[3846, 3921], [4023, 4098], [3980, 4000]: -1.3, 6.28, 10.5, 8.82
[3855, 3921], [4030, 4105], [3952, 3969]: 3.5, 6.37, 10.4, 7.98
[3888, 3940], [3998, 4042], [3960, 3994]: 6.9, 6.32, 10.5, 8.8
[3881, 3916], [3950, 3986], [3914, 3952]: 4.2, 6.74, 6.85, 6.79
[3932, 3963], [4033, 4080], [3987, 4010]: -4.4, 6.39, 10.5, 8.3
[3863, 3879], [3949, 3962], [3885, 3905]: 0.1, 5.96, 7.97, 6.53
